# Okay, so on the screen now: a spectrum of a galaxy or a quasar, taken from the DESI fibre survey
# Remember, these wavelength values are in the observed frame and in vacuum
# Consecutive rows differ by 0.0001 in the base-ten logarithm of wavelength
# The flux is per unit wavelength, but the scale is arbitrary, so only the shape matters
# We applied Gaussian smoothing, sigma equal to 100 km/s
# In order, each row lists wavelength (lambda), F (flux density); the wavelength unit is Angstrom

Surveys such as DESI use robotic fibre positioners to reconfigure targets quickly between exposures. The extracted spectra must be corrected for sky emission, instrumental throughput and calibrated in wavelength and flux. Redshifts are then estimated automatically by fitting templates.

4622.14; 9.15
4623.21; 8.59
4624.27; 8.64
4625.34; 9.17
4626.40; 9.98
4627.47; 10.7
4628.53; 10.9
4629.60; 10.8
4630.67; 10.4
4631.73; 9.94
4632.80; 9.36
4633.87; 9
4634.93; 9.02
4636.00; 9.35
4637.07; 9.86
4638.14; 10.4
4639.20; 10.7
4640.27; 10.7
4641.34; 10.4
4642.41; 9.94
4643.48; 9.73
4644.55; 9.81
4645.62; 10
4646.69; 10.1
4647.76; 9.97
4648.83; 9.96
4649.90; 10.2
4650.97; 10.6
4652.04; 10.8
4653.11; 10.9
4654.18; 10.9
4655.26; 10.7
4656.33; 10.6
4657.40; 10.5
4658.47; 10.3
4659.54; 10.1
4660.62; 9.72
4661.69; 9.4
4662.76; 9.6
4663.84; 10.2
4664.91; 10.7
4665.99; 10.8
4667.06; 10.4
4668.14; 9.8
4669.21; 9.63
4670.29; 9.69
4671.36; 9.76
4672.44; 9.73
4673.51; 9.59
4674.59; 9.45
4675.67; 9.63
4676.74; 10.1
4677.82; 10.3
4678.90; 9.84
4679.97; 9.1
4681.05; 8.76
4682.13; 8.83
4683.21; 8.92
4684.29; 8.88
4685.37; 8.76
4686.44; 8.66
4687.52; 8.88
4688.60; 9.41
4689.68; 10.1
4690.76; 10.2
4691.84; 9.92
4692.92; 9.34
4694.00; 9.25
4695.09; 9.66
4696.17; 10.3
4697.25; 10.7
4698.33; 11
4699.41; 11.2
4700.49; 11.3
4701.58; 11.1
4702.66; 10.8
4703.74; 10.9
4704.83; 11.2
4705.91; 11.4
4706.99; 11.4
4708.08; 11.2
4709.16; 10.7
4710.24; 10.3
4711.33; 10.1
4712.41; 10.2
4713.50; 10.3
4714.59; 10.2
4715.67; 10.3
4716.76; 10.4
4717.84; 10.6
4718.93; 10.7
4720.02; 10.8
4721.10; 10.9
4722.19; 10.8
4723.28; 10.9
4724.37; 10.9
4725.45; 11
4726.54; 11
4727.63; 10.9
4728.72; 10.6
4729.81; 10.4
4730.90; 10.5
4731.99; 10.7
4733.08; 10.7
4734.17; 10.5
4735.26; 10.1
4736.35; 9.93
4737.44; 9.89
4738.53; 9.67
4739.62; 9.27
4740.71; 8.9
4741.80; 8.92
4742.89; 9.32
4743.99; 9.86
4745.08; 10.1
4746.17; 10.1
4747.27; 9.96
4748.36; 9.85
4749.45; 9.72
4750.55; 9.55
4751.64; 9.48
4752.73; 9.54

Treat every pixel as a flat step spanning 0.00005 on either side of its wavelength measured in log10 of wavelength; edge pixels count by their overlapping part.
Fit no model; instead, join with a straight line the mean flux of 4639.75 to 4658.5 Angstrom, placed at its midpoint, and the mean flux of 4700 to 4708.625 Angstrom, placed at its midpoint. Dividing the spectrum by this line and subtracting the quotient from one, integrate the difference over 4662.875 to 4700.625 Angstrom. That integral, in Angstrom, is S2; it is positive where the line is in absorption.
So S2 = 3.6 Angstrom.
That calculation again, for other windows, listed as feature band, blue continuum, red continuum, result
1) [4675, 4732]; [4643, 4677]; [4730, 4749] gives -1.5 Angstrom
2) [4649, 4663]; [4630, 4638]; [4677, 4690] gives -1.3 Angstrom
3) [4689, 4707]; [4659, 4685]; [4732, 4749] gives -1.5 Angstrom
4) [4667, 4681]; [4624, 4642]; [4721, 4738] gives 0.7 Angstrom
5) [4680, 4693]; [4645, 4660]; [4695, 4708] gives 1.9 Angstrom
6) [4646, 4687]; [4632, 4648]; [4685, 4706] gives 0.6 Angstrom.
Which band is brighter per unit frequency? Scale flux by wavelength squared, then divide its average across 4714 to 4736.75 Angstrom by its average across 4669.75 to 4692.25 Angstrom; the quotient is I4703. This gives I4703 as 1.1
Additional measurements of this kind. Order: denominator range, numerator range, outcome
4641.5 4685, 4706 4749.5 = 1.07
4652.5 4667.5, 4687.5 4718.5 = 1.03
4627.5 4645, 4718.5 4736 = 1.11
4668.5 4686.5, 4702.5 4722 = 1.15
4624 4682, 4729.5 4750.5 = 1.03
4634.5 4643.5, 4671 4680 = 0.99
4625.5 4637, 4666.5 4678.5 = 1.01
